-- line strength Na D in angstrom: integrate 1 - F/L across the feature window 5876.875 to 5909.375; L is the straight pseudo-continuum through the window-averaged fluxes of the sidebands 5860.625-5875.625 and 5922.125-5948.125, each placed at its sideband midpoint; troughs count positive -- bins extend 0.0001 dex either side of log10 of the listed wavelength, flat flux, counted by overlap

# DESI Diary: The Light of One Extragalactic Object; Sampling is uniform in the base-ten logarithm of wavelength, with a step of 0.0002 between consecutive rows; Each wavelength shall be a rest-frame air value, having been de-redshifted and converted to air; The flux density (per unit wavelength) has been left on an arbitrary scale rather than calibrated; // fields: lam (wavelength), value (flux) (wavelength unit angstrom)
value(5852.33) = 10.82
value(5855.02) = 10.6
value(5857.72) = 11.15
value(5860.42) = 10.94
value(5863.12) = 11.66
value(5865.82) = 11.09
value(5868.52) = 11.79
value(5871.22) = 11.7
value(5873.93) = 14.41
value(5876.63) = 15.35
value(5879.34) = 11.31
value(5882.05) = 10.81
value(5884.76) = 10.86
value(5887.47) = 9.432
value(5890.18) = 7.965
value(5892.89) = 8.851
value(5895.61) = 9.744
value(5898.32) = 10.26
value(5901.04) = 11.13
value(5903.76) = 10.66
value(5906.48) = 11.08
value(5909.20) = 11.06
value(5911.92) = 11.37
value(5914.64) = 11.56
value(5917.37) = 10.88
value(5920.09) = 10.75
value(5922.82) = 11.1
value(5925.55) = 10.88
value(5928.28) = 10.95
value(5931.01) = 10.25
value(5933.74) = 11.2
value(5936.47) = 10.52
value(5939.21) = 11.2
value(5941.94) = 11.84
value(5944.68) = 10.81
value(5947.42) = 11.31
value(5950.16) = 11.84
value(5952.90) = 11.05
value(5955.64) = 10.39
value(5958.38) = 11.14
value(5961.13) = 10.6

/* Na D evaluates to 3.6 angstrom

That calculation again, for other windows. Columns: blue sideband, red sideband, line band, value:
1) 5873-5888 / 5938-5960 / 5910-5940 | 1.42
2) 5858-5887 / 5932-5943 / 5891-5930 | 2.56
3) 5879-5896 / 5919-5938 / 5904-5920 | -1.12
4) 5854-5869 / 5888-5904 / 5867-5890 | -2.81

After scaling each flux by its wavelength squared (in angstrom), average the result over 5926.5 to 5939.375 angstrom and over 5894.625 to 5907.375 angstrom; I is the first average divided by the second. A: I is 1.03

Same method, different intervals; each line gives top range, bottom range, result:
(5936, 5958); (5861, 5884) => 0.94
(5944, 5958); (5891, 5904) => 1.13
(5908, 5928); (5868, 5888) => 0.93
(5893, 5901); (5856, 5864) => 0.91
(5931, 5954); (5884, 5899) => 1.20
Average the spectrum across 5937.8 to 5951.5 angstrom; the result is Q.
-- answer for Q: 11.4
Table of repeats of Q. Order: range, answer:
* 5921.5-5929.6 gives 11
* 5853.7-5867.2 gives 11.1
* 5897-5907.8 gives 10.8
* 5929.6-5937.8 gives 10.7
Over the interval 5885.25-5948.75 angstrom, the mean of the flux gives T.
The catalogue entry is 10.6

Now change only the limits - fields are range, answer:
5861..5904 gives 11.1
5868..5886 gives 12.4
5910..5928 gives 11.1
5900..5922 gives 11.1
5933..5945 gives 11.1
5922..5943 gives 11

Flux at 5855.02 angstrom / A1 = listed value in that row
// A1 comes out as 10.6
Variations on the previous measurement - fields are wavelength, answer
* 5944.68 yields 10.81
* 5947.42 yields 11.31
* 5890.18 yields 7.965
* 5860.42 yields 10.94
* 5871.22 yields 11.7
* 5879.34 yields 11.31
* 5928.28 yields 10.95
